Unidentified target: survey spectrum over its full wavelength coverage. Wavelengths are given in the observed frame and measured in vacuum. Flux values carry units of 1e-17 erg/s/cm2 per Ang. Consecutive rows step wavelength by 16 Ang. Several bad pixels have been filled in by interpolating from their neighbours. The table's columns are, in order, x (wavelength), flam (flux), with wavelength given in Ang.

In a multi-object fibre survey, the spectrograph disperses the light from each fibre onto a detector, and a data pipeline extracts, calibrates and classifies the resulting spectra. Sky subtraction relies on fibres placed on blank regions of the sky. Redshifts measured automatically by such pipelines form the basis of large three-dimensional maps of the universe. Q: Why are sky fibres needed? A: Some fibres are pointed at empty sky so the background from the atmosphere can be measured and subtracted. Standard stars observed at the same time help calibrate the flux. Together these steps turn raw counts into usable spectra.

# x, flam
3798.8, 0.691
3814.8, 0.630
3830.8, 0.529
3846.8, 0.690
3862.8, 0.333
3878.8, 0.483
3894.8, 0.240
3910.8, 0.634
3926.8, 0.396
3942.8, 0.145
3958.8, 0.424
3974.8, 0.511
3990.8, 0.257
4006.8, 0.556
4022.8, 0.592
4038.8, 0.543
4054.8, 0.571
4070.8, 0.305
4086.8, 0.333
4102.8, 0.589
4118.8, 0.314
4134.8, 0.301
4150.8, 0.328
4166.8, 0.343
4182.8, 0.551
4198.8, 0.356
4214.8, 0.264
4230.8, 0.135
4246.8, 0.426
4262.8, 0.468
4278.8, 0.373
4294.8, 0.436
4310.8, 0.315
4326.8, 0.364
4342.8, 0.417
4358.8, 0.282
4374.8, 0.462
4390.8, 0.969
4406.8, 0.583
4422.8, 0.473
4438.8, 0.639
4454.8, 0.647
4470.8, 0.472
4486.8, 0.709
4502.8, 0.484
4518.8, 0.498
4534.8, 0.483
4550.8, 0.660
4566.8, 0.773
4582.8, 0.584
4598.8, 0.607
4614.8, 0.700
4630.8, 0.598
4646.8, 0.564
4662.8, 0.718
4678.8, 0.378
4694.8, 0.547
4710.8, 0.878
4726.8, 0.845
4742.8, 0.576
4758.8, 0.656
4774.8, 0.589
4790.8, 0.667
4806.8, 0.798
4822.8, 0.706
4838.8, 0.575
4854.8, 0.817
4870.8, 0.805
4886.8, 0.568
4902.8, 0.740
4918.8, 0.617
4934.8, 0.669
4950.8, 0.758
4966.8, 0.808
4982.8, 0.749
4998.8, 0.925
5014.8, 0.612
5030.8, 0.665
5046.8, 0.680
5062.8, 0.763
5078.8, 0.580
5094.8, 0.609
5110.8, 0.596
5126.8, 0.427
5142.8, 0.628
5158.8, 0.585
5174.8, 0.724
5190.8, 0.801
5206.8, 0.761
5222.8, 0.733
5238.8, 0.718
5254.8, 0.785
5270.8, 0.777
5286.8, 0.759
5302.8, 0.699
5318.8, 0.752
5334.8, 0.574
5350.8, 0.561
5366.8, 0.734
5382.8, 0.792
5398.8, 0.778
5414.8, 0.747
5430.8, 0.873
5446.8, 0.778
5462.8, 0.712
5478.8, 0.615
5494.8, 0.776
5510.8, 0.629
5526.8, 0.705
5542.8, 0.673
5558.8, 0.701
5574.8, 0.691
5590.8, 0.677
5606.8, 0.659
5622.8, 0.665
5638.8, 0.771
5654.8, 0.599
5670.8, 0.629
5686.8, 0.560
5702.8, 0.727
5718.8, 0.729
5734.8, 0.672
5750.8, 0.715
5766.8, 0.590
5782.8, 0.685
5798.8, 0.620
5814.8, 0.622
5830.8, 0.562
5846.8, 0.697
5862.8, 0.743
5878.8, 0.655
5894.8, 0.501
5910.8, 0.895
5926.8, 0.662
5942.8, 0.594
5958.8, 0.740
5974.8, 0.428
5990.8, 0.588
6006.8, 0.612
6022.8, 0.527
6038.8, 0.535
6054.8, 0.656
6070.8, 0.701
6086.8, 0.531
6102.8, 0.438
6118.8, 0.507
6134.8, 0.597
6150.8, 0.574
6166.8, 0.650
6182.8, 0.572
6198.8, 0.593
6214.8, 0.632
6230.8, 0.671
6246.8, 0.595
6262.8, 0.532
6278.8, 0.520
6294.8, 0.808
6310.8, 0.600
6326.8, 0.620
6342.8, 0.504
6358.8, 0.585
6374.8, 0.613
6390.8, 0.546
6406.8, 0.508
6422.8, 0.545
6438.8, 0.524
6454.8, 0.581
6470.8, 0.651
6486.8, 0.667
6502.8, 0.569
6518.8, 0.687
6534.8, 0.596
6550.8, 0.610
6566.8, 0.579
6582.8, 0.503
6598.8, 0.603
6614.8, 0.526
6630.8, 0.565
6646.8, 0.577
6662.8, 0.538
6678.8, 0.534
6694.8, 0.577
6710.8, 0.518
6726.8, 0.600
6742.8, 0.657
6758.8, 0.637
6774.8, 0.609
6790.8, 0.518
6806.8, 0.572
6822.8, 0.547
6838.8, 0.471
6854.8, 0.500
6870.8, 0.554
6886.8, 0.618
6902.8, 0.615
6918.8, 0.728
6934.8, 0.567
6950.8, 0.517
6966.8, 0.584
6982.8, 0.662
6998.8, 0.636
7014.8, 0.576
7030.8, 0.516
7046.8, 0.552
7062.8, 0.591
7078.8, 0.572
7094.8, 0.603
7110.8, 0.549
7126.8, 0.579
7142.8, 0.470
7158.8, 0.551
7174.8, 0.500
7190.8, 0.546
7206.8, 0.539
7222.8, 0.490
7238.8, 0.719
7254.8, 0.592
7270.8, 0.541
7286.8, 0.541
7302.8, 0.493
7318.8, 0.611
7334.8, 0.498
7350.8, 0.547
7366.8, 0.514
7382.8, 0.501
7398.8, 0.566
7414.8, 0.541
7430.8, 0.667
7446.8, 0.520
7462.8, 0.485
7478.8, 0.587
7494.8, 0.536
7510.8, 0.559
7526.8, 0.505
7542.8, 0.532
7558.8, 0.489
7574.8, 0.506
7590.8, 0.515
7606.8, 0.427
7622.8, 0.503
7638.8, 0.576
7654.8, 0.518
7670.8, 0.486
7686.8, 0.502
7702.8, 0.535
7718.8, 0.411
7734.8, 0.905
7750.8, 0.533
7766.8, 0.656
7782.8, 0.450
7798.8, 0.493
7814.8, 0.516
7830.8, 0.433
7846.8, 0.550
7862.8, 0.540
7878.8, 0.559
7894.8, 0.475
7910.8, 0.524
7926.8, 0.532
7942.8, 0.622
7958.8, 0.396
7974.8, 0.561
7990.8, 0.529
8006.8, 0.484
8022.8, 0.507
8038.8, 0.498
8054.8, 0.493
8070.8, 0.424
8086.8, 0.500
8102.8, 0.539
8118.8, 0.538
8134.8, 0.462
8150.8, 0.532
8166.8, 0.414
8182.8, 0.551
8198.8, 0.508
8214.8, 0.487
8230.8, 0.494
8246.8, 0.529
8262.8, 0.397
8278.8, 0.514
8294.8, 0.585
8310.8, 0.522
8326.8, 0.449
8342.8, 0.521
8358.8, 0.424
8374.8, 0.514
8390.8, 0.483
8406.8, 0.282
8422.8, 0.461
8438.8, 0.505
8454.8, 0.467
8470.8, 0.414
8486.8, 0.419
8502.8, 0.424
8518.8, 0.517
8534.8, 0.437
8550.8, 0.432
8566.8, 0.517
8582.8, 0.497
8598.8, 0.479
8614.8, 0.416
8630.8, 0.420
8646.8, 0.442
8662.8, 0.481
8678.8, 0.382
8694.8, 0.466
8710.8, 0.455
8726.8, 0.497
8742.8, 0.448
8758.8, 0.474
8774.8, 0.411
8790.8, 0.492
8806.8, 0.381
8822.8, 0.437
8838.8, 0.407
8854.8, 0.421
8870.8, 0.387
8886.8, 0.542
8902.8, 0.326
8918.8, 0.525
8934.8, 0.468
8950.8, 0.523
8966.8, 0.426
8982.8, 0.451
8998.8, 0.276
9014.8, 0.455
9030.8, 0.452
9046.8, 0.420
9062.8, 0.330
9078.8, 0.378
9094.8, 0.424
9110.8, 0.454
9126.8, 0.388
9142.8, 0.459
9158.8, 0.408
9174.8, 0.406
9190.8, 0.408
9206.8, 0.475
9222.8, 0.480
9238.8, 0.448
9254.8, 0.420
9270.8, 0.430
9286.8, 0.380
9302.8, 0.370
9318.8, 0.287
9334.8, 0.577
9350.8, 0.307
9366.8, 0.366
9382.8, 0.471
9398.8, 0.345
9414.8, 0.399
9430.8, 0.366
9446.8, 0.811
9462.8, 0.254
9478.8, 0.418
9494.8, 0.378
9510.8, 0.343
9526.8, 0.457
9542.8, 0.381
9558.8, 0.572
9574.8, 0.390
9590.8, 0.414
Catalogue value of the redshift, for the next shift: 0.18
